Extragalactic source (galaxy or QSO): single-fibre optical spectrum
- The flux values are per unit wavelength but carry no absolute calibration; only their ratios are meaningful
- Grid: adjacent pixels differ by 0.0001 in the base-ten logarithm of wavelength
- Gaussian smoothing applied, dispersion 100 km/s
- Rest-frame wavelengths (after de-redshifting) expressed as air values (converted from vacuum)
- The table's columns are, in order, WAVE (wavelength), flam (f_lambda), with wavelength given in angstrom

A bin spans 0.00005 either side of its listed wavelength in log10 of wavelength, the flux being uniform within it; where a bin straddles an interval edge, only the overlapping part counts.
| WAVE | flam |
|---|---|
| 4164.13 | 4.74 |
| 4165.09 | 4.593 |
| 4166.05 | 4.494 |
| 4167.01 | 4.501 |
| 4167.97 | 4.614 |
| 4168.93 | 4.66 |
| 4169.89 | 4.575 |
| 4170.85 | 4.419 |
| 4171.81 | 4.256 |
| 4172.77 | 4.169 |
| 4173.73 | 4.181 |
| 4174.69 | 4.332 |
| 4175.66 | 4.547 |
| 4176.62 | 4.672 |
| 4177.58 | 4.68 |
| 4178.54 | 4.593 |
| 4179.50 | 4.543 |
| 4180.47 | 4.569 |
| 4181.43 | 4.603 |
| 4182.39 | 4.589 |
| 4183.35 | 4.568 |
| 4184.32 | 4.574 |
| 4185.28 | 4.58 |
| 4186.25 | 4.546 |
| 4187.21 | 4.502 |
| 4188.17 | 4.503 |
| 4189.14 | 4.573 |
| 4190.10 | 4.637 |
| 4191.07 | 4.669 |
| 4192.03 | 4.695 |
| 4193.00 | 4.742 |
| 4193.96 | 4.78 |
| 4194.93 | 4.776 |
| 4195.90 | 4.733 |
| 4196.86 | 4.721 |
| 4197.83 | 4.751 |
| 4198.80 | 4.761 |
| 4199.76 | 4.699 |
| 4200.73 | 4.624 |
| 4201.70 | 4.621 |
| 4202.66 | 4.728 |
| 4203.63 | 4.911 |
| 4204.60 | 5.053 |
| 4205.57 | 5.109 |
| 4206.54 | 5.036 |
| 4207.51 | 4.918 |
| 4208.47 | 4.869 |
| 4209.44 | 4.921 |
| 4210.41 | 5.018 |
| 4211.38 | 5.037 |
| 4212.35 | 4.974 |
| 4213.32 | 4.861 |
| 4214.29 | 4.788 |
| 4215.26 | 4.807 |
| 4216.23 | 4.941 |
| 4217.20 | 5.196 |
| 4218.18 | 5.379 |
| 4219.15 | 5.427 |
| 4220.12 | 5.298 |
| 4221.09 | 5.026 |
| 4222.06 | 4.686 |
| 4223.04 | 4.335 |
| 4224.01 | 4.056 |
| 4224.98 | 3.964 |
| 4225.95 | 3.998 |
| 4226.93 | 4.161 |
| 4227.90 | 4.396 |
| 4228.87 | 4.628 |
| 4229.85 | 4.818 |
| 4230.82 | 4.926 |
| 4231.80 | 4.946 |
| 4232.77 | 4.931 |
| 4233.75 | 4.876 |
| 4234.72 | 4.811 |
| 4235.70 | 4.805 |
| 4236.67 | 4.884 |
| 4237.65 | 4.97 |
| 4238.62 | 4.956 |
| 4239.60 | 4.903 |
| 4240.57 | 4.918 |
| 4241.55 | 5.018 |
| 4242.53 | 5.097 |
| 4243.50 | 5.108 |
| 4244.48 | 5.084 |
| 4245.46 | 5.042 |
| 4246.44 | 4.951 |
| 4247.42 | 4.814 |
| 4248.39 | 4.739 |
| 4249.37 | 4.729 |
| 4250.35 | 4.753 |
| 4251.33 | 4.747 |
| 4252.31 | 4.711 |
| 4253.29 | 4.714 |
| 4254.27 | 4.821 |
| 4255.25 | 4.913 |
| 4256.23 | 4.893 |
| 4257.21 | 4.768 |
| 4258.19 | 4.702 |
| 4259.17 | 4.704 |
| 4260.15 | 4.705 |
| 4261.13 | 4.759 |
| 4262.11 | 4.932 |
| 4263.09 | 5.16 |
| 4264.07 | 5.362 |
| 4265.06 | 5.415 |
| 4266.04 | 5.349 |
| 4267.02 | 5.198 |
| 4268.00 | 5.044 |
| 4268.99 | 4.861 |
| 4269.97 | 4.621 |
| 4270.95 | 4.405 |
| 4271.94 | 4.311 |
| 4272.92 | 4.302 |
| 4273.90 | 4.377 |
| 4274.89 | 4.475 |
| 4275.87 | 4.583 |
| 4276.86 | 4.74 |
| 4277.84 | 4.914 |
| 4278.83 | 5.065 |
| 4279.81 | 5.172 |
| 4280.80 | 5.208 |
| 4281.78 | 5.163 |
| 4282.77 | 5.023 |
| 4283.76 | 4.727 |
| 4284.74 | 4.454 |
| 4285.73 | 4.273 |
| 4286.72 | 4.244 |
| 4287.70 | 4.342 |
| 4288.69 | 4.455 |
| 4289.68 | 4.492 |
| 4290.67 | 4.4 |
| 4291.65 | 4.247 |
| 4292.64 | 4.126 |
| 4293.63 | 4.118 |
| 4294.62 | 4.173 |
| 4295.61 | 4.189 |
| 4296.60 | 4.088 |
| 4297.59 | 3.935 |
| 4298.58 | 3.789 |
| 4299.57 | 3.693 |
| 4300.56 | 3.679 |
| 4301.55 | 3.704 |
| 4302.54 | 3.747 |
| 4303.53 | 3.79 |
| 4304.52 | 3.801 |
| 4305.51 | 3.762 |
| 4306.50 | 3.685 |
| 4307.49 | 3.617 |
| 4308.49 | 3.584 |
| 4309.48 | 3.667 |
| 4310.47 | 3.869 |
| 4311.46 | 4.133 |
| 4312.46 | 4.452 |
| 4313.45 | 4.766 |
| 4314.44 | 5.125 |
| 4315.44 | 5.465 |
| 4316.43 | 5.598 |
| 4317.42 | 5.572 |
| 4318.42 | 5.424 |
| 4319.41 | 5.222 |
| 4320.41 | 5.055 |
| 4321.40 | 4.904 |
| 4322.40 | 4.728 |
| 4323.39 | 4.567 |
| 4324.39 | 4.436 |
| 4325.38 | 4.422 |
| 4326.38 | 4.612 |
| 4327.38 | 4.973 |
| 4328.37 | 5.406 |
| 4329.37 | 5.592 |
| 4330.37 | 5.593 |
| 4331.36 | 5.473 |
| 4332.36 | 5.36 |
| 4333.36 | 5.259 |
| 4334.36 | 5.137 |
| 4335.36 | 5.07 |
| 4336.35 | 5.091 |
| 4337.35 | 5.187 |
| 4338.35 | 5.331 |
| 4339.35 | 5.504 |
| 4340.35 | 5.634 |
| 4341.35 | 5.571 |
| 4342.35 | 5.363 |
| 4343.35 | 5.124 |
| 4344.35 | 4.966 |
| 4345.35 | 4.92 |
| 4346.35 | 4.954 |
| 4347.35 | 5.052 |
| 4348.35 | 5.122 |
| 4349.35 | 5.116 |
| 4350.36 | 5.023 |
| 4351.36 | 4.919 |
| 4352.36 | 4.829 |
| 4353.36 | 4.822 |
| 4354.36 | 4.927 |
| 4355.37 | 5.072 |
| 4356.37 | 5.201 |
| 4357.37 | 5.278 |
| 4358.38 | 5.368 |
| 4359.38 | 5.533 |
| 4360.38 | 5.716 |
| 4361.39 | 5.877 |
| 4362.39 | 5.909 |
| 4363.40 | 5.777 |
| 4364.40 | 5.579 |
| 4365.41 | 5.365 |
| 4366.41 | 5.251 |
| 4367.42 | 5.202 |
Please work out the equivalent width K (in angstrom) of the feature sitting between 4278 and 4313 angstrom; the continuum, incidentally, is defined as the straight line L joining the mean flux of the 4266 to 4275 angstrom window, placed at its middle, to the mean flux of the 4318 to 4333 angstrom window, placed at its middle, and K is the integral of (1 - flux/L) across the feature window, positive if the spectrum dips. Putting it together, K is 4.6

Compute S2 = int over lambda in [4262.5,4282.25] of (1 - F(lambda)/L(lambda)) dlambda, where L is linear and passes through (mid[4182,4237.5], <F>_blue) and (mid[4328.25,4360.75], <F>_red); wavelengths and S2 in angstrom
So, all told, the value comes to 0.4 angstrom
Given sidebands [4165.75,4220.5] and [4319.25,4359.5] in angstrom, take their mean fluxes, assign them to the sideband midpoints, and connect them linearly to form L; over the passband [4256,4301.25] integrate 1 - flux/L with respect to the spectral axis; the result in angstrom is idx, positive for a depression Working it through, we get 3.2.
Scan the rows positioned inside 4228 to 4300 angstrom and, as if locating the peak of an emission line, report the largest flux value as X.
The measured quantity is 5.415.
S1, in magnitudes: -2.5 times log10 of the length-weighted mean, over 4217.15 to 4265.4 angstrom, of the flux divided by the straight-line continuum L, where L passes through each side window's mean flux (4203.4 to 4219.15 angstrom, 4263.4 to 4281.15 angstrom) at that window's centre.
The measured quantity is 0.02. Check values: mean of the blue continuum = 5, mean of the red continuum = 4.85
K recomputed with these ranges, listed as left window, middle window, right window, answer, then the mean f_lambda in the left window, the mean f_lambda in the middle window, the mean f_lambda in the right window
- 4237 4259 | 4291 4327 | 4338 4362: 5.3 angstrom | 4.88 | 4.33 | 5.22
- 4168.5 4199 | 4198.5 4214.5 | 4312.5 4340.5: -0.7 angstrom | 4.58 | 4.88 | 5.14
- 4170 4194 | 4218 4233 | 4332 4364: 0.2 angstrom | 4.54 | 4.67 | 5.25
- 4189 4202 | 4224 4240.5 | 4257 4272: 0.5 angstrom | 4.7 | 4.67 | 4.91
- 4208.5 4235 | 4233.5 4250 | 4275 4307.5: -1.0 angstrom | 4.79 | 4.92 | 4.3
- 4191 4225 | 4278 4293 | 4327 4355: 1.2 angstrom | 4.85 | 4.64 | 5.19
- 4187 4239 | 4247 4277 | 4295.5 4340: -0.5 angstrom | 4.78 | 4.79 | 4.63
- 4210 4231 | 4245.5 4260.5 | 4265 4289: -0.1 angstrom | 4.76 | 4.79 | 4.74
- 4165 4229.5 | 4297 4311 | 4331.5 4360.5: 3.6 angstrom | 4.67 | 3.74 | 5.18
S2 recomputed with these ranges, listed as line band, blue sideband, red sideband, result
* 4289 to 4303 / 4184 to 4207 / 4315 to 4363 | 2.8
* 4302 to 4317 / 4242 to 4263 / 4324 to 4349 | 2.5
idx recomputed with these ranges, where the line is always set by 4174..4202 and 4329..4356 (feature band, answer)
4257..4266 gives -0.1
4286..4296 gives 1.4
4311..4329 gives 0.6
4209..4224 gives -0.7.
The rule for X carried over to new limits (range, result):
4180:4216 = 5.109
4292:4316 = 5.465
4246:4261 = 4.951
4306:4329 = 5.598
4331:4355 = 5.634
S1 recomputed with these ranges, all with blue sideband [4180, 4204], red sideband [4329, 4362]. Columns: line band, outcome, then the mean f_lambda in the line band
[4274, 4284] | 0.023 mag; 4.89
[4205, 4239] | -0.011 mag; 4.82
